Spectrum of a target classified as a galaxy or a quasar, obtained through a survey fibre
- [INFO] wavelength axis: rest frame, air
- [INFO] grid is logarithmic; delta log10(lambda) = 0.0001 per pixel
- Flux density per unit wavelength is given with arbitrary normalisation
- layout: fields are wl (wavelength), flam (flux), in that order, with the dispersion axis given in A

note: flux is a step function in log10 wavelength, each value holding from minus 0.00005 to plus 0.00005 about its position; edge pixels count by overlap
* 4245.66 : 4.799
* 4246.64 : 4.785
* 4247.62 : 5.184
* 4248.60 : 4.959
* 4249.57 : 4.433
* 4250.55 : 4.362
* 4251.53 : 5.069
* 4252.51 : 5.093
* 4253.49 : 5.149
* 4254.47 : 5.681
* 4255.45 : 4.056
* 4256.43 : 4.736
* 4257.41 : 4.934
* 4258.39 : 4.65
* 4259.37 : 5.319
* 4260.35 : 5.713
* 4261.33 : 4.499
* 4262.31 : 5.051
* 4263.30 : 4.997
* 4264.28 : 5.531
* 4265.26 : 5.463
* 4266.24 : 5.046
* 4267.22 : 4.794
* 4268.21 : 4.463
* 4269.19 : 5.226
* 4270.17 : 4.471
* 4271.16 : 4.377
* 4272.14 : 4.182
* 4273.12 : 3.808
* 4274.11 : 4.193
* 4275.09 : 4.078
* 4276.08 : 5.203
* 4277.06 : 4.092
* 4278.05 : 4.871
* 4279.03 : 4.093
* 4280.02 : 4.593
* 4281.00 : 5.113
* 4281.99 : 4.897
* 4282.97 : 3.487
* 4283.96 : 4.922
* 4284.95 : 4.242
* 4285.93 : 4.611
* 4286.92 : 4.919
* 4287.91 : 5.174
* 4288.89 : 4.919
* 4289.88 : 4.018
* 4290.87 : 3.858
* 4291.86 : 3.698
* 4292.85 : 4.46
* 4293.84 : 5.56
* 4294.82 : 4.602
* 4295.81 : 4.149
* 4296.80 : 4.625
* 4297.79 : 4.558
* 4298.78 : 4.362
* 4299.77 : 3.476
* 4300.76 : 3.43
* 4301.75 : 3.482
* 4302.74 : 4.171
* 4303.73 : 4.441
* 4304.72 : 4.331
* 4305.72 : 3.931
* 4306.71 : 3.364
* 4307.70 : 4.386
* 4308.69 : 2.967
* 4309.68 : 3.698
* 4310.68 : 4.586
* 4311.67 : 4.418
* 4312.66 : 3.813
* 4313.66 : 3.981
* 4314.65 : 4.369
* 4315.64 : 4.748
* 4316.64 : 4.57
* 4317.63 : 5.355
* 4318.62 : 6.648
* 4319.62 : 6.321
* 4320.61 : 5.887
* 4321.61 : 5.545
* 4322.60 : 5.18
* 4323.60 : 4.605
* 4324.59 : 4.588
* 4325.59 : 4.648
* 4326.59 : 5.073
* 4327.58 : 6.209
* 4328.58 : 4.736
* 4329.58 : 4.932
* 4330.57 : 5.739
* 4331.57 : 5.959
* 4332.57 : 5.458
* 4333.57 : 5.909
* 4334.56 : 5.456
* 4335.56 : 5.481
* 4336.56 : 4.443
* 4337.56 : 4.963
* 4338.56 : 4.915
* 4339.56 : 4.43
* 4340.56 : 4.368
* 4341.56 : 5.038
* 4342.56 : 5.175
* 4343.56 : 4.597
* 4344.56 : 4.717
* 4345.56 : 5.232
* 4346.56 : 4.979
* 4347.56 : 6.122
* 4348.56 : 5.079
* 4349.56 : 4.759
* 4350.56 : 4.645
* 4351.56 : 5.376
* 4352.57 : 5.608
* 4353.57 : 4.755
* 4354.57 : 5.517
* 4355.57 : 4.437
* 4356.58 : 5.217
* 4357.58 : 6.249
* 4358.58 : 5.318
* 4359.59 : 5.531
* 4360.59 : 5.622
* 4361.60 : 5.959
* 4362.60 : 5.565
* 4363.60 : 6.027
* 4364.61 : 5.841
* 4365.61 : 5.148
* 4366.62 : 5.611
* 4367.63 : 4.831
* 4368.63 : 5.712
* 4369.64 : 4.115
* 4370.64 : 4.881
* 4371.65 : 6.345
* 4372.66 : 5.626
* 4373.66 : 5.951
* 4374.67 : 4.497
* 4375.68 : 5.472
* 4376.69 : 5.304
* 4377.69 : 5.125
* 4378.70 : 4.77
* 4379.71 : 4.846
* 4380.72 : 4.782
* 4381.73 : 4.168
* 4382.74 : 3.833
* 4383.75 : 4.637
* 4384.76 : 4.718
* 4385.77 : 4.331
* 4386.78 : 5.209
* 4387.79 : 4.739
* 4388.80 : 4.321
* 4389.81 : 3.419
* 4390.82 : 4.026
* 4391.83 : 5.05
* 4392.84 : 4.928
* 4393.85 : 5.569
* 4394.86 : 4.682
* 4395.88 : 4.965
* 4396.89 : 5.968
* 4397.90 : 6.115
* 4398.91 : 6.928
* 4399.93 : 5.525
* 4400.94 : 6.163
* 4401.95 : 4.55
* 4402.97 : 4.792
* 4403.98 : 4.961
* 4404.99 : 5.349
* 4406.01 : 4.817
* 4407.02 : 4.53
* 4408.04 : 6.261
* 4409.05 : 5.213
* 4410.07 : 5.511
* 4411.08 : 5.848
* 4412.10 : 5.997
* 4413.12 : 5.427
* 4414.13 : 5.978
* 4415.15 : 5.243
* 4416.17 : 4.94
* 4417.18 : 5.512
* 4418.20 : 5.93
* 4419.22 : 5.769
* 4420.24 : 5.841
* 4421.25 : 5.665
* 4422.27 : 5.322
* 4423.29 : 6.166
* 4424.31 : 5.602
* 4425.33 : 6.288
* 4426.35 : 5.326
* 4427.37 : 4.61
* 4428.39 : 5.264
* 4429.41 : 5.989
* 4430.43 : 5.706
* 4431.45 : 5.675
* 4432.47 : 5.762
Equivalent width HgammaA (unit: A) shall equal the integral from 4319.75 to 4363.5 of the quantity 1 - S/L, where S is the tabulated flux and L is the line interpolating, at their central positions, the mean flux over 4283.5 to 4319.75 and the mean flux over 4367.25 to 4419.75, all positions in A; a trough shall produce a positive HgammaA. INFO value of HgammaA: -4.7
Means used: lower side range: 4.39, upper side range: 5.16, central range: 5.23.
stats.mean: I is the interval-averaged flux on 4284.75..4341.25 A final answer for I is 4.68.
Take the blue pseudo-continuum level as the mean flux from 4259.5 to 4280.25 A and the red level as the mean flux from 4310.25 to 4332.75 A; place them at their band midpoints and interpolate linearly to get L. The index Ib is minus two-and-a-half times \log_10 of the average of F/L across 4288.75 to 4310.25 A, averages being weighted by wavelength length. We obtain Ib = 0.201 mag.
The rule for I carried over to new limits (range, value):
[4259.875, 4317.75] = 4.44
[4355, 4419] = 5.22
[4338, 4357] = 5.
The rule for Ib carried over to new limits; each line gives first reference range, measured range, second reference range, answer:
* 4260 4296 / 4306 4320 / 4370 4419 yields 0.070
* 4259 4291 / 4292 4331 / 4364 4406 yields 0.048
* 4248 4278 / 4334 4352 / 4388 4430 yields 0.025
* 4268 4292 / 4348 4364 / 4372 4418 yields -0.094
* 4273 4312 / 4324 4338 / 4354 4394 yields -0.129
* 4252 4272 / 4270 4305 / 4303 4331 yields 0.113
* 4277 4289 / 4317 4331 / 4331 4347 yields -0.091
